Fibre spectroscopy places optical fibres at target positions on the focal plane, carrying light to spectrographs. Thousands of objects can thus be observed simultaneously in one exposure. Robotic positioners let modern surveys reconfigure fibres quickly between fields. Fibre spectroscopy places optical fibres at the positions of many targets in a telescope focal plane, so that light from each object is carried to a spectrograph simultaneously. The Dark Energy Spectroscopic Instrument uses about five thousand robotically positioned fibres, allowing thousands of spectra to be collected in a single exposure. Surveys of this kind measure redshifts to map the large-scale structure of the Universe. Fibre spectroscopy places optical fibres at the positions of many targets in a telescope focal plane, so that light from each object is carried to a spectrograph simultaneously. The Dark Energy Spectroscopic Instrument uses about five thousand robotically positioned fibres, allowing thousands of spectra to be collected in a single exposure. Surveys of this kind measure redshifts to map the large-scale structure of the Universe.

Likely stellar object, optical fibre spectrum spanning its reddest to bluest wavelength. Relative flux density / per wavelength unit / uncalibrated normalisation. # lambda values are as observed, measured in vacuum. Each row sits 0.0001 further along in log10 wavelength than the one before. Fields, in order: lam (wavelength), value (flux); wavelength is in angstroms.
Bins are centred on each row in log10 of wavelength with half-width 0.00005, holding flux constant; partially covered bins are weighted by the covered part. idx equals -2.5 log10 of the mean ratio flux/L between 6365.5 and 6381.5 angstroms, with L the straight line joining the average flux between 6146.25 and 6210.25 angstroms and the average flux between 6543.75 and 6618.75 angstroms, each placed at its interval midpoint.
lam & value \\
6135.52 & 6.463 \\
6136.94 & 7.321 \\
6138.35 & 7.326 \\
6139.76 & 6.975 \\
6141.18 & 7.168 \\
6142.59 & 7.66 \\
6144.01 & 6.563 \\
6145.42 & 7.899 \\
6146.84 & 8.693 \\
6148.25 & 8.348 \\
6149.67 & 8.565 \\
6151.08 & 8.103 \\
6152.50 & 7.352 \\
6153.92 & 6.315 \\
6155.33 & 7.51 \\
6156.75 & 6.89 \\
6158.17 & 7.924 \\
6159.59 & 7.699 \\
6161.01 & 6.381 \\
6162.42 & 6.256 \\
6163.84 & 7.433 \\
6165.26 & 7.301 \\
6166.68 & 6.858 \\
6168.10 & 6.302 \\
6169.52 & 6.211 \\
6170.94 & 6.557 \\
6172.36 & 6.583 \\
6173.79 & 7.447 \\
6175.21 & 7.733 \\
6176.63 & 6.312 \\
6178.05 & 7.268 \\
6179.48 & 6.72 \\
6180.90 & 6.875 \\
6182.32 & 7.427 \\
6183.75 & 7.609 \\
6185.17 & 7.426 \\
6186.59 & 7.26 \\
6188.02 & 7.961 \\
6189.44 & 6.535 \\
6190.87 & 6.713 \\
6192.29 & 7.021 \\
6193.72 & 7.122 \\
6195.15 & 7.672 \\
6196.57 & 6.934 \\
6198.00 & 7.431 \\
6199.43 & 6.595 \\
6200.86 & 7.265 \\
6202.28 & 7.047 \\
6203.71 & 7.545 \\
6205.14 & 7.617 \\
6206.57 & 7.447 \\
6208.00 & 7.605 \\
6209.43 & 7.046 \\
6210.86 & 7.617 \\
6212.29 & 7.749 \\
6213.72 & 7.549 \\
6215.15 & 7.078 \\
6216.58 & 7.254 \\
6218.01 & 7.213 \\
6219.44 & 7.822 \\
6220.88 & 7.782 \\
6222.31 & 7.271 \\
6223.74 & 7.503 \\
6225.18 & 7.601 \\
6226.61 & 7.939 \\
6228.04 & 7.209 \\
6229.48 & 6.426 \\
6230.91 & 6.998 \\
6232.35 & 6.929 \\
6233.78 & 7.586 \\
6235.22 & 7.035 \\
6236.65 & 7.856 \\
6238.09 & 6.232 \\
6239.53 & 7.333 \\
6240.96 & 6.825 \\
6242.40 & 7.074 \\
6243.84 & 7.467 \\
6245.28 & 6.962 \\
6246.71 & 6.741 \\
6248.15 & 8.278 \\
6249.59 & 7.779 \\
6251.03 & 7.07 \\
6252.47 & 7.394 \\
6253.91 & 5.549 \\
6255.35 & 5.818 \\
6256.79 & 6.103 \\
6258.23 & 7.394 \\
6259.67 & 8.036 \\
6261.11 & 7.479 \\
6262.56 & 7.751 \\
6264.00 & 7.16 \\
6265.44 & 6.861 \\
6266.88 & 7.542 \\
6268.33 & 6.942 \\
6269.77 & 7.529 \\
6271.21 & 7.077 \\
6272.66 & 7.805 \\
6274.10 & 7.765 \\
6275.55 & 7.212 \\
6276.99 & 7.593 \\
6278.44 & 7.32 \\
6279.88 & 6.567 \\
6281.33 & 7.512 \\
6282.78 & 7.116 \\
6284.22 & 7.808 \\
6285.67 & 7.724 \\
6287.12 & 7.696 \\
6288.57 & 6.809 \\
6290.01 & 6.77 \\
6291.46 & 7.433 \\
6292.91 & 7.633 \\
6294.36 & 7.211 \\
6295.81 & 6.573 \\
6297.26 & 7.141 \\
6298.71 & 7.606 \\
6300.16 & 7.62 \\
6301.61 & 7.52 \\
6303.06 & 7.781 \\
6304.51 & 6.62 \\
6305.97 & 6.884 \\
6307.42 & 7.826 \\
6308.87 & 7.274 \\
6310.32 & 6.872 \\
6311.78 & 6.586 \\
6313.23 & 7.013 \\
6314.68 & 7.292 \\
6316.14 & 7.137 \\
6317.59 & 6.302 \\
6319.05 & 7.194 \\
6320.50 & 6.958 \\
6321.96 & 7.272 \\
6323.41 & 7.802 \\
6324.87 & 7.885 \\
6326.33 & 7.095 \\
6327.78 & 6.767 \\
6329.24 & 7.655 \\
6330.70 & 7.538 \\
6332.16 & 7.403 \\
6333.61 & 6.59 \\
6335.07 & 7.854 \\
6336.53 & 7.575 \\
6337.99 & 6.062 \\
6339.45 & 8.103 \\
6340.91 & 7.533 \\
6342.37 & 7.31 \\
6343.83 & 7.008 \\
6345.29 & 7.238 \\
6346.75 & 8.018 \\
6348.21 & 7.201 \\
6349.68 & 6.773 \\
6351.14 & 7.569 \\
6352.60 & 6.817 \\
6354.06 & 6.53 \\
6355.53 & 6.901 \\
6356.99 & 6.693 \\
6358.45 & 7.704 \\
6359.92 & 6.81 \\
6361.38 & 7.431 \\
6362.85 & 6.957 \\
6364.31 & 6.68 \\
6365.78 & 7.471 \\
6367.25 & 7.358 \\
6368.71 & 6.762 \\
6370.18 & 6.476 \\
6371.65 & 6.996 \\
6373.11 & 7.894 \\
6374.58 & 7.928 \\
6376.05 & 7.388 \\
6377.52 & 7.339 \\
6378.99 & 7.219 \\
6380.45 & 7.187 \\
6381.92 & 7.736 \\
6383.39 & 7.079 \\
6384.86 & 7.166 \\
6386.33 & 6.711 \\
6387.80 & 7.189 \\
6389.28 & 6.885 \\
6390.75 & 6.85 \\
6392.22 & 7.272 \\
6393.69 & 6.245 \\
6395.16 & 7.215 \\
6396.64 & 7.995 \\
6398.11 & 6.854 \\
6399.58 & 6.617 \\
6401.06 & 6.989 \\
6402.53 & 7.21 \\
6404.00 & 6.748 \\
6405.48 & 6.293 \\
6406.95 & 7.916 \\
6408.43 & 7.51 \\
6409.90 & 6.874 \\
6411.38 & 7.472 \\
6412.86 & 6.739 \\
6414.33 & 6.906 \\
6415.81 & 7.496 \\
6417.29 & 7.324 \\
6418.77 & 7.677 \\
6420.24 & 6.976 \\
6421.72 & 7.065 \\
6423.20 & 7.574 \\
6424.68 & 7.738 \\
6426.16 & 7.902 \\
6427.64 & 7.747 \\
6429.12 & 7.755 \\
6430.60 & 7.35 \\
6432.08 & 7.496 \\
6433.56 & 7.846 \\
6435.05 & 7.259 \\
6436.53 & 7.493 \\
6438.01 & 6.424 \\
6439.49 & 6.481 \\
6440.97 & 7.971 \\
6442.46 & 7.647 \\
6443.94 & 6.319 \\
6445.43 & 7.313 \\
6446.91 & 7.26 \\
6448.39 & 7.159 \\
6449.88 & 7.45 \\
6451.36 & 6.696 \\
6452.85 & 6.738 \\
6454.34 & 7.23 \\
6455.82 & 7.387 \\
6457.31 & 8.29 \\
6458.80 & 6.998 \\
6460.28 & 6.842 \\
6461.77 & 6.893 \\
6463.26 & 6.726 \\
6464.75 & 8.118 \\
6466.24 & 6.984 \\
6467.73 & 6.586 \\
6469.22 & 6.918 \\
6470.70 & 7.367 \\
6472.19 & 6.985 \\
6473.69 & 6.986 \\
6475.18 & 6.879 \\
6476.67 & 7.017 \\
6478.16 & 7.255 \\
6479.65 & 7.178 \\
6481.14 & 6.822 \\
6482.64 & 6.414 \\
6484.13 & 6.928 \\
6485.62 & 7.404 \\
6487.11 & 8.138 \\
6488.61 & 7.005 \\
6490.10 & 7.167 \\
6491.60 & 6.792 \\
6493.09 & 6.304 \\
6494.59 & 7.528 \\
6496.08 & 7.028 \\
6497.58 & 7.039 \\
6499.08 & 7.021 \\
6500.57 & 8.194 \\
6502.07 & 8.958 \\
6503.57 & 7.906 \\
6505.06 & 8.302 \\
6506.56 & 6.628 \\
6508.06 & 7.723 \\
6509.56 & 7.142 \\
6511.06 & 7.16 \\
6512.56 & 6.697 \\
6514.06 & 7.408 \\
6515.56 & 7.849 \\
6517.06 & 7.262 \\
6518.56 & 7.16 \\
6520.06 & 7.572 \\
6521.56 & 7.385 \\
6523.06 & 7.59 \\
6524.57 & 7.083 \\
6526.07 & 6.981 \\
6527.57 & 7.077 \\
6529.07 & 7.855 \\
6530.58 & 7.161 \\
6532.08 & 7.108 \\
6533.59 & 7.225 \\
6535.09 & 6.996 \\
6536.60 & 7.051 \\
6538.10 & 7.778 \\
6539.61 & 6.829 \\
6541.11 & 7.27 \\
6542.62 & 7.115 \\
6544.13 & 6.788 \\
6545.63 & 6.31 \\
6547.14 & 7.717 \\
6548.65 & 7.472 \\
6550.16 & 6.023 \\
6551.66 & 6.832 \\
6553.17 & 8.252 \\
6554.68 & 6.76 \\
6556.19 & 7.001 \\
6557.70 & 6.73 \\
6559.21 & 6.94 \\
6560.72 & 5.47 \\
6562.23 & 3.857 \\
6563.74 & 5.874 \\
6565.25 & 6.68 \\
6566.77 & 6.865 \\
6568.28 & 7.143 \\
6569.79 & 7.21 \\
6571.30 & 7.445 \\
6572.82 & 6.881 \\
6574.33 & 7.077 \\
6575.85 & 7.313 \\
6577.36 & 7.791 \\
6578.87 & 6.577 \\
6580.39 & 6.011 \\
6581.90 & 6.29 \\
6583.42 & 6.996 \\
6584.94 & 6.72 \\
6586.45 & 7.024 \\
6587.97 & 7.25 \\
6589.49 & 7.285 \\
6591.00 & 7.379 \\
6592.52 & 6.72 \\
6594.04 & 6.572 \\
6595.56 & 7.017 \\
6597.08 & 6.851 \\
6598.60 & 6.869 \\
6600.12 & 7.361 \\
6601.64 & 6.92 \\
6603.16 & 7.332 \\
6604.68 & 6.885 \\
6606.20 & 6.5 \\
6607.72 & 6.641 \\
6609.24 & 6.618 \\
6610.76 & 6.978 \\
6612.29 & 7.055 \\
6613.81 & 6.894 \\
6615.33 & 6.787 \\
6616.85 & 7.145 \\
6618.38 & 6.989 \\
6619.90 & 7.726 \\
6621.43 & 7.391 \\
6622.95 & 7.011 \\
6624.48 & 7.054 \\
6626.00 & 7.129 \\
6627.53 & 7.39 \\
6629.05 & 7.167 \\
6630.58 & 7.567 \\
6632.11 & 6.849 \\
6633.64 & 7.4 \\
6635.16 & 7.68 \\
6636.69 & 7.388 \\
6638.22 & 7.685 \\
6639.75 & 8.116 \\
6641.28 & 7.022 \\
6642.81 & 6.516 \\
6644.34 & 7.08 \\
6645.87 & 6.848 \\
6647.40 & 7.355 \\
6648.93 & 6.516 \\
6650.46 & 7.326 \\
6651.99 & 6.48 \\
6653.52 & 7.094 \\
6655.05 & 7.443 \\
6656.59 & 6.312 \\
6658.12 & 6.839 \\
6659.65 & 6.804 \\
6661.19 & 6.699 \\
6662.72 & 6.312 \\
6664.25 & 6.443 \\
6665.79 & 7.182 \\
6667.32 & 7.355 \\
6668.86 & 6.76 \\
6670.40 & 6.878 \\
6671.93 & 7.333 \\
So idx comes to -0.04 mag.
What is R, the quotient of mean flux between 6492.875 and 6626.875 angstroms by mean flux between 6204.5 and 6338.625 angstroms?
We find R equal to 1.0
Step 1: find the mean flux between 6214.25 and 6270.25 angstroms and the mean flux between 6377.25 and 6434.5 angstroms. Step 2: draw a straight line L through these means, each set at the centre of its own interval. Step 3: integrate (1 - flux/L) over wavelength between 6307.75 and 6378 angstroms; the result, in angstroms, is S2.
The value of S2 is 0.29 angstroms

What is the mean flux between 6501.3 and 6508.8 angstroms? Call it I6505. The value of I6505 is 7.9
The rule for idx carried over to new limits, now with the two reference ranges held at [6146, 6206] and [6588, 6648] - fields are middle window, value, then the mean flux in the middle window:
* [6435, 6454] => 0.01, 7.09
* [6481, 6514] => -0.02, 7.3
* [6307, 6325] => 0.00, 7.15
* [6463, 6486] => 0.02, 7.04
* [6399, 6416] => 0.02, 7.05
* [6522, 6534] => -0.02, 7.26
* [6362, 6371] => 0.03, 6.95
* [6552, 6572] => 0.08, 6.63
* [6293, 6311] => -0.01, 7.26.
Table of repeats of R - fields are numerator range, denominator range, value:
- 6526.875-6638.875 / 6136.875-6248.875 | 0.96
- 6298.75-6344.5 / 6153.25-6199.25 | 1.03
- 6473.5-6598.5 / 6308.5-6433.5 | 0.98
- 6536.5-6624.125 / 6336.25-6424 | 0.96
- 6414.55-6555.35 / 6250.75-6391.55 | 1.01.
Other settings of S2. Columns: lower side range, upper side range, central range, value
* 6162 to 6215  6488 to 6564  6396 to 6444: -1.03 angstroms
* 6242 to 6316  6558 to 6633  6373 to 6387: -0.44 angstroms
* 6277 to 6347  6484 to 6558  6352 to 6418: 1.38 angstroms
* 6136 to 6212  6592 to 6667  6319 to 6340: -0.45 angstroms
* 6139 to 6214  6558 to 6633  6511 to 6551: -1.37 angstroms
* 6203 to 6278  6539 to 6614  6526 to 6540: -0.66 angstroms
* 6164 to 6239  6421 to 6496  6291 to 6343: -0.37 angstroms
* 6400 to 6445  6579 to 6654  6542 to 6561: 0.54 angstroms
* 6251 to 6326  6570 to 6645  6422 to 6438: -0.89 angstroms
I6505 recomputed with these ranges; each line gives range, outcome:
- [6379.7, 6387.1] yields 7.18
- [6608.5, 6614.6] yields 6.89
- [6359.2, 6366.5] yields 7.07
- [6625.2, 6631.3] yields 7.31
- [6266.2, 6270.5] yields 7.34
